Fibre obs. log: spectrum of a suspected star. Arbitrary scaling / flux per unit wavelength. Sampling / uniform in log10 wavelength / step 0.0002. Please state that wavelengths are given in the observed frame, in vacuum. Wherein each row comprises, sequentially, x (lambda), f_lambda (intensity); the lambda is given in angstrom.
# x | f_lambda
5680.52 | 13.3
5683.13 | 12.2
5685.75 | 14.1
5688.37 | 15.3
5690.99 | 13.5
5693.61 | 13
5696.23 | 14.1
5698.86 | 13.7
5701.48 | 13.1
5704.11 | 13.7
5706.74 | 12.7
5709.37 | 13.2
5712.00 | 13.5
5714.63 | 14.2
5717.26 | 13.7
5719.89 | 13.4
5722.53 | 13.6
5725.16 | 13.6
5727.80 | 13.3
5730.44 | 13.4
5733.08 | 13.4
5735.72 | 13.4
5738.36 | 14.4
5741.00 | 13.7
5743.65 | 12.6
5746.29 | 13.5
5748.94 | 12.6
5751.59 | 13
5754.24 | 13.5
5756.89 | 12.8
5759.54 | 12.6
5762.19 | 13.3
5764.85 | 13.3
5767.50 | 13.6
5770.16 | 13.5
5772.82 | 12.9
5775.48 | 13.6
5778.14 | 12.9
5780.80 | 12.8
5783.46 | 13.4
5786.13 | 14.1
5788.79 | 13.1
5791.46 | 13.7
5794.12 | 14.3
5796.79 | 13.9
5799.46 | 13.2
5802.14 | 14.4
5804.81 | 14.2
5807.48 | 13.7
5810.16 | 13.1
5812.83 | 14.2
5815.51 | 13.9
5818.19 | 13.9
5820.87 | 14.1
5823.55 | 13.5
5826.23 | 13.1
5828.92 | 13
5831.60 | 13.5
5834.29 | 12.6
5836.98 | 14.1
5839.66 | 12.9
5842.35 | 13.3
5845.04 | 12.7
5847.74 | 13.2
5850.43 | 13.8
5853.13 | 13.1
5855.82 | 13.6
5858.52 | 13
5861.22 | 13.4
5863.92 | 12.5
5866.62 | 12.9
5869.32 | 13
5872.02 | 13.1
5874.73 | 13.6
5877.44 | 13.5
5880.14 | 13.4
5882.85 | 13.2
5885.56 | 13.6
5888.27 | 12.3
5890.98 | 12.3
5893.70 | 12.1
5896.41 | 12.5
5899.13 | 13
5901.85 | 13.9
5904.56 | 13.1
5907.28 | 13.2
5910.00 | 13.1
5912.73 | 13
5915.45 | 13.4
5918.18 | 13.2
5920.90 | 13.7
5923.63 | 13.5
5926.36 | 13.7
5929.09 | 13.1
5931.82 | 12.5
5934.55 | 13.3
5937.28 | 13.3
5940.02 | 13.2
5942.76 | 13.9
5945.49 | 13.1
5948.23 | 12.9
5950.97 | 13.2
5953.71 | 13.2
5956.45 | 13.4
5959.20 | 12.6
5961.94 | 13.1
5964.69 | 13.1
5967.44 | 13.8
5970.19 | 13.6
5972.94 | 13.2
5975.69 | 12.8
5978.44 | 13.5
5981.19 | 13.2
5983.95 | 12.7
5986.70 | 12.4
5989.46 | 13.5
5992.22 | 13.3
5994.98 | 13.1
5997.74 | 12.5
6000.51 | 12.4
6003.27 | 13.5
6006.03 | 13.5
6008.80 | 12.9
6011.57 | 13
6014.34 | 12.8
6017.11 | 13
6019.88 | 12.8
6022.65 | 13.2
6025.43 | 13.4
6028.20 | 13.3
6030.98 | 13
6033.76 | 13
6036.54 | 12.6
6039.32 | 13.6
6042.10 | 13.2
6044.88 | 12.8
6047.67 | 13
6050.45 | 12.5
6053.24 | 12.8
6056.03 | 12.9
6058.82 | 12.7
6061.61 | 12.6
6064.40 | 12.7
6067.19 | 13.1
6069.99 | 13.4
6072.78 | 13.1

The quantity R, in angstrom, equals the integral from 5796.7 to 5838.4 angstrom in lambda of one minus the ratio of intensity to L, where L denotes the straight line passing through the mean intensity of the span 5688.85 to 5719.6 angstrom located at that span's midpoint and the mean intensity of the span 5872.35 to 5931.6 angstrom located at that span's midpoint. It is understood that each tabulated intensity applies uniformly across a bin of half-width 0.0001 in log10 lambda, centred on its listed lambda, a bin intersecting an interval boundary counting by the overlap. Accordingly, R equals -1.0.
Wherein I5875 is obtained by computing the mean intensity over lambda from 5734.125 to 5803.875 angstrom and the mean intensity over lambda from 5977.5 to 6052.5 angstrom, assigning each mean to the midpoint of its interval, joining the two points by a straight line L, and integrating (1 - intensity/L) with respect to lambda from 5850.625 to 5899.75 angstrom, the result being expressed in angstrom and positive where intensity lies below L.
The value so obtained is 0.8 angstrom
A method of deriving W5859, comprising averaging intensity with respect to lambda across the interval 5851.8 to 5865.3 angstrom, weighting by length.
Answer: 13.1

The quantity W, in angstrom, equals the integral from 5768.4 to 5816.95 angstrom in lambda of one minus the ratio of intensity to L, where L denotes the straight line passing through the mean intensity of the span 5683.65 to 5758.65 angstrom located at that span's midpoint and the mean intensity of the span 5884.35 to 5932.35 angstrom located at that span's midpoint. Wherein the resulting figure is -1.0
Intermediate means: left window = 13.5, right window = 13.1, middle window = 13.6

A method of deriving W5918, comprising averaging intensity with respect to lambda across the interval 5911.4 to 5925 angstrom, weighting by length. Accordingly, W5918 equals 13.4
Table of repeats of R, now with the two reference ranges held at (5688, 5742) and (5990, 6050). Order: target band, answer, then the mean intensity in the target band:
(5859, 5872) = 0.34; 13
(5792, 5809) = -0.63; 13.9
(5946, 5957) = 0.01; 13.2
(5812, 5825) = -0.49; 13.9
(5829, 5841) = 0.11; 13.3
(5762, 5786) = 0.33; 13.3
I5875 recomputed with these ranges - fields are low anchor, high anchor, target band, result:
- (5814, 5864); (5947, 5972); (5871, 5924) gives 0.61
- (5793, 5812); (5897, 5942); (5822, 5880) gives 1.60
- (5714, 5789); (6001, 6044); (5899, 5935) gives -0.20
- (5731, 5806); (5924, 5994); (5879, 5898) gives 0.72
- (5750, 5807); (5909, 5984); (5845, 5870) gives 0.37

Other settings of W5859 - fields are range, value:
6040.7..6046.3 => 13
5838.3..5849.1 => 13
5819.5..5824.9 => 13.8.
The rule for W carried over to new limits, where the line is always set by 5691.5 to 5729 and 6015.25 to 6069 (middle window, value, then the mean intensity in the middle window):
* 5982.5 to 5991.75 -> 0.1 angstrom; 12.9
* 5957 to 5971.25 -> -0.2 angstrom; 13.2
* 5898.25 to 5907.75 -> -0.1 angstrom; 13.3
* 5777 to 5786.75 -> 0.1 angstrom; 13.2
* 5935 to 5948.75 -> -0.2 angstrom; 13.3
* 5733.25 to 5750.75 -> 0.1 angstrom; 13.4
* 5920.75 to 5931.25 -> -0.2 angstrom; 13.4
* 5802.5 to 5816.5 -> -0.6 angstrom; 13.9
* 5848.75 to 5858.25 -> -0.1 angstrom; 13.4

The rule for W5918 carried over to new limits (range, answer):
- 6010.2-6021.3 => 12.9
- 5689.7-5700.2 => 13.6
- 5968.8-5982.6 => 13.3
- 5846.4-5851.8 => 13.5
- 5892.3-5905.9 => 12.9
